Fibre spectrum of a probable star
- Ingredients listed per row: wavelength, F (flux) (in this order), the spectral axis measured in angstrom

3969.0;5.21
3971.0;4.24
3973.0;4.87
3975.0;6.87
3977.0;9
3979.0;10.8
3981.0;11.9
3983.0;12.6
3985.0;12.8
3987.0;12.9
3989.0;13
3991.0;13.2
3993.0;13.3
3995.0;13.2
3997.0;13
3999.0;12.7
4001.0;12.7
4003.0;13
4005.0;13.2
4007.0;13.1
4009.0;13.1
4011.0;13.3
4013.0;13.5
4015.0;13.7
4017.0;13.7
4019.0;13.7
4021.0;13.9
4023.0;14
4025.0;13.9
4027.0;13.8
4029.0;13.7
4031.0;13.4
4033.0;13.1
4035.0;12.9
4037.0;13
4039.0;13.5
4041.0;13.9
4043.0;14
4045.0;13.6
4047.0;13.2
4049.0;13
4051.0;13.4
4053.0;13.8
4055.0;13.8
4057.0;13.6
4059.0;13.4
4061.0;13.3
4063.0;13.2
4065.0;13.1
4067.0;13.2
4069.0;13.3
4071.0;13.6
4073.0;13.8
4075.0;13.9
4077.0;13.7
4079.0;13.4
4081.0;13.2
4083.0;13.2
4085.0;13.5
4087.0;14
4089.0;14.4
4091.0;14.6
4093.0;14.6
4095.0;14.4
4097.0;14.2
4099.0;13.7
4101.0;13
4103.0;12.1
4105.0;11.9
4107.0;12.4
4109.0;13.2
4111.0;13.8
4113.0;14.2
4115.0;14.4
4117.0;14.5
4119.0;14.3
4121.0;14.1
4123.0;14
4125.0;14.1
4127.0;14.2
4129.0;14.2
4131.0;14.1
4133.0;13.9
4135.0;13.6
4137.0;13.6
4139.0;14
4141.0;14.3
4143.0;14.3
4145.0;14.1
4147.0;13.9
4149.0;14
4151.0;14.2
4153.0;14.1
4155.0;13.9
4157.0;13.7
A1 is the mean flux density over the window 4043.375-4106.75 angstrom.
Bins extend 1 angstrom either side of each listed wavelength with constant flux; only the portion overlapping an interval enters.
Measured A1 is 13.5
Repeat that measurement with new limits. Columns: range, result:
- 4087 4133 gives 13.8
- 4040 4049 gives 13.6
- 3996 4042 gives 13.4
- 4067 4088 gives 13.5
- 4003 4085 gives 13.5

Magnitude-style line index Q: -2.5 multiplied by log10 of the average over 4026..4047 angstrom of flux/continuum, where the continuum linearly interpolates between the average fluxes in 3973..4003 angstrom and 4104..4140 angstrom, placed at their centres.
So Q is -0.080 mag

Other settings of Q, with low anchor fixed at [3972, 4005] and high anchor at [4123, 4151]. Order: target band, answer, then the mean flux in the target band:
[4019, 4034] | -0.12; 13.7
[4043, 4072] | -0.05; 13.4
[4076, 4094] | -0.05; 13.8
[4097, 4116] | 0.02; 13.2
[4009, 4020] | -0.12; 13.5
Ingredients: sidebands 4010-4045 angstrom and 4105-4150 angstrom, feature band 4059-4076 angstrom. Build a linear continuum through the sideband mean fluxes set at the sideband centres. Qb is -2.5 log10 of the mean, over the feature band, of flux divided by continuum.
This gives 0.02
